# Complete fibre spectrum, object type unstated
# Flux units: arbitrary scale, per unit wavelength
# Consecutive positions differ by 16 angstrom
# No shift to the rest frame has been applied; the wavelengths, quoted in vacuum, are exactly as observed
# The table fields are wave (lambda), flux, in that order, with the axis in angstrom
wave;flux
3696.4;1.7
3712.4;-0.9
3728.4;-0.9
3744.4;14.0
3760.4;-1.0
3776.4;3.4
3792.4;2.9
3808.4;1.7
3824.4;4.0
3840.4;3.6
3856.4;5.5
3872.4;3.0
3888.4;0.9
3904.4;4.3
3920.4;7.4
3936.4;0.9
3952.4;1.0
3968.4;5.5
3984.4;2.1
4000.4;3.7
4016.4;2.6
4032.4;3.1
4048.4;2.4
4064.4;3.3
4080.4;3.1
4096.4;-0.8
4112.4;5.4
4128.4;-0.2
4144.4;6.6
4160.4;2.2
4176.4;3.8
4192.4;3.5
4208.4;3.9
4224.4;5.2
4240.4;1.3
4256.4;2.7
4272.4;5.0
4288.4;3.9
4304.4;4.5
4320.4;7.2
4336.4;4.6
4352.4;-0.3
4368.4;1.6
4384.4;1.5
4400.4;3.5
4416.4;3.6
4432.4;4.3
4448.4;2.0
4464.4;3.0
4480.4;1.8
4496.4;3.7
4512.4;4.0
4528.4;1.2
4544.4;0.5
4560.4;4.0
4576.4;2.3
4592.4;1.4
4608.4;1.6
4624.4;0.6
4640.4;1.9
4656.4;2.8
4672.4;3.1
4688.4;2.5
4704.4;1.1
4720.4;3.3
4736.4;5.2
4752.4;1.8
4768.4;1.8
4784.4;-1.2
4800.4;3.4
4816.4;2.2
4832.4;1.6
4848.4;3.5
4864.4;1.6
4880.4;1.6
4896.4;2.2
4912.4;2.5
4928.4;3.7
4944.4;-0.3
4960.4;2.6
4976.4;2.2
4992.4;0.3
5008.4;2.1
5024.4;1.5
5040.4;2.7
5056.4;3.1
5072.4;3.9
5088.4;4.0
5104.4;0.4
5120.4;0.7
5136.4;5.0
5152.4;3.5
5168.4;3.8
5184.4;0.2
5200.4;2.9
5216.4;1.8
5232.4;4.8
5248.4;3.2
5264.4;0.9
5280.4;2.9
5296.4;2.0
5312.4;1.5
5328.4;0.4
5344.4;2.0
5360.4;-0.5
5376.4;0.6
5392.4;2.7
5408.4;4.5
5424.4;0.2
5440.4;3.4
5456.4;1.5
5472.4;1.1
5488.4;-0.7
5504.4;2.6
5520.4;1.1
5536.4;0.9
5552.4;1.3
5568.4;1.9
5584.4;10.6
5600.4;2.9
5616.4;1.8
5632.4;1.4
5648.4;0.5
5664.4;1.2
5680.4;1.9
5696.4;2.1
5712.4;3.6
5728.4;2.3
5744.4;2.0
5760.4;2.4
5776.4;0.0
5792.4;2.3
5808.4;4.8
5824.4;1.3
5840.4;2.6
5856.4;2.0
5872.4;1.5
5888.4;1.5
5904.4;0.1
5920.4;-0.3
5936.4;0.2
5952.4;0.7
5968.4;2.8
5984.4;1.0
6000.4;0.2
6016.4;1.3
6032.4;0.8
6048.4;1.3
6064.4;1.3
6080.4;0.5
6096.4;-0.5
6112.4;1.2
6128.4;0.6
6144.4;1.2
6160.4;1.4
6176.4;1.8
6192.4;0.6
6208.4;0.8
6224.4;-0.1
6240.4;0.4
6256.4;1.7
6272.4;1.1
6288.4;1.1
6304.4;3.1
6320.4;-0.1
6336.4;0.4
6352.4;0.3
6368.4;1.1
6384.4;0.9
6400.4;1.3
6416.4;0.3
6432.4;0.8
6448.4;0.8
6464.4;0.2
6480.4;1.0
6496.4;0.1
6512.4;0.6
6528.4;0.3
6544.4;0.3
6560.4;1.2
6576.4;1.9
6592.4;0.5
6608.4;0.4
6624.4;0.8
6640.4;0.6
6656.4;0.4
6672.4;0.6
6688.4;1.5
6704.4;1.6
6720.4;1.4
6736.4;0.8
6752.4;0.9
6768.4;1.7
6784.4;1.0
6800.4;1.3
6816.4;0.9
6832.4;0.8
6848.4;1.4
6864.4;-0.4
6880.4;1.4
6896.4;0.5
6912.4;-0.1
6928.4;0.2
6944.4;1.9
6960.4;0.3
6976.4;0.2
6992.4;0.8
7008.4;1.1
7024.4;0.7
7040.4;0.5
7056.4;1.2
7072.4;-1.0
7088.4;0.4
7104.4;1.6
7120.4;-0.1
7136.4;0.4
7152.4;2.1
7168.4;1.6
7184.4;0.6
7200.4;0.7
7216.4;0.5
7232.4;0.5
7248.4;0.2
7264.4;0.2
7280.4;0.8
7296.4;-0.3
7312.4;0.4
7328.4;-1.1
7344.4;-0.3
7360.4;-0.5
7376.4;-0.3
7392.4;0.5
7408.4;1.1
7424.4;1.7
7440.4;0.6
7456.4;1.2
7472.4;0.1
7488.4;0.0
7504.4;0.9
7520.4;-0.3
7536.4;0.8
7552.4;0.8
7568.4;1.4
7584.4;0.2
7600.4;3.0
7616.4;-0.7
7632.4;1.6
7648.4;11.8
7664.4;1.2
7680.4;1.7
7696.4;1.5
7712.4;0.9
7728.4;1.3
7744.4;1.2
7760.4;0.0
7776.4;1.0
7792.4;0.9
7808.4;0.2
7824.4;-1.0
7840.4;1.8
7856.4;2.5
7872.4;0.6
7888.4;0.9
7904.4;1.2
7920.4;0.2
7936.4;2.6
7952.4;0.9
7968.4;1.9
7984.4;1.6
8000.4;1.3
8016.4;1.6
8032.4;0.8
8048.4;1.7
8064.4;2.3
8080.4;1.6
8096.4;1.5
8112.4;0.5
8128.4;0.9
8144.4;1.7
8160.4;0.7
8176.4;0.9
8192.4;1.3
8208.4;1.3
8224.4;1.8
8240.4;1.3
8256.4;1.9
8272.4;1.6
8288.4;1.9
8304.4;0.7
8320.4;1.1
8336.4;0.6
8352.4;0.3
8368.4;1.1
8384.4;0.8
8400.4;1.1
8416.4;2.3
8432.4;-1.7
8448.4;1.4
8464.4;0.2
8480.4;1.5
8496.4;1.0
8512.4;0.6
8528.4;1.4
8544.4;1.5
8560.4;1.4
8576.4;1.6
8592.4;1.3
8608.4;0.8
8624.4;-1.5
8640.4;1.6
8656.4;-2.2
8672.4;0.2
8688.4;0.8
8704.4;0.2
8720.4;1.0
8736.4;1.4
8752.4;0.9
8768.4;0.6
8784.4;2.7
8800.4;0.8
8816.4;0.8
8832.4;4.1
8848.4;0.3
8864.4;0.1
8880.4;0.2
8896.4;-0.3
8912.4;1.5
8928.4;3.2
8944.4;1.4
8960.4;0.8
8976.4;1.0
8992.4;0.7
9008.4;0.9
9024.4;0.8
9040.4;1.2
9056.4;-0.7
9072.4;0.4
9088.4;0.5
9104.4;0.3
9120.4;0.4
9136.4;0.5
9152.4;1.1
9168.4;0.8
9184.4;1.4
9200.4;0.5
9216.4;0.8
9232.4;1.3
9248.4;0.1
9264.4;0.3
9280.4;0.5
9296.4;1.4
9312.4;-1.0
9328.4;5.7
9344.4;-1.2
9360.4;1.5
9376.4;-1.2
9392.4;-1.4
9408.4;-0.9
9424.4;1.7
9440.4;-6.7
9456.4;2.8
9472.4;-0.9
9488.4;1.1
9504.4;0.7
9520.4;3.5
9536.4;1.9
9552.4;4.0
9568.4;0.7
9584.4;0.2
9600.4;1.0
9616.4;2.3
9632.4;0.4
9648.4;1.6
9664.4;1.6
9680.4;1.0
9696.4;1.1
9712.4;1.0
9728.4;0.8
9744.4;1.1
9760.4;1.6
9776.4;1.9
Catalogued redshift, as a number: 1.05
